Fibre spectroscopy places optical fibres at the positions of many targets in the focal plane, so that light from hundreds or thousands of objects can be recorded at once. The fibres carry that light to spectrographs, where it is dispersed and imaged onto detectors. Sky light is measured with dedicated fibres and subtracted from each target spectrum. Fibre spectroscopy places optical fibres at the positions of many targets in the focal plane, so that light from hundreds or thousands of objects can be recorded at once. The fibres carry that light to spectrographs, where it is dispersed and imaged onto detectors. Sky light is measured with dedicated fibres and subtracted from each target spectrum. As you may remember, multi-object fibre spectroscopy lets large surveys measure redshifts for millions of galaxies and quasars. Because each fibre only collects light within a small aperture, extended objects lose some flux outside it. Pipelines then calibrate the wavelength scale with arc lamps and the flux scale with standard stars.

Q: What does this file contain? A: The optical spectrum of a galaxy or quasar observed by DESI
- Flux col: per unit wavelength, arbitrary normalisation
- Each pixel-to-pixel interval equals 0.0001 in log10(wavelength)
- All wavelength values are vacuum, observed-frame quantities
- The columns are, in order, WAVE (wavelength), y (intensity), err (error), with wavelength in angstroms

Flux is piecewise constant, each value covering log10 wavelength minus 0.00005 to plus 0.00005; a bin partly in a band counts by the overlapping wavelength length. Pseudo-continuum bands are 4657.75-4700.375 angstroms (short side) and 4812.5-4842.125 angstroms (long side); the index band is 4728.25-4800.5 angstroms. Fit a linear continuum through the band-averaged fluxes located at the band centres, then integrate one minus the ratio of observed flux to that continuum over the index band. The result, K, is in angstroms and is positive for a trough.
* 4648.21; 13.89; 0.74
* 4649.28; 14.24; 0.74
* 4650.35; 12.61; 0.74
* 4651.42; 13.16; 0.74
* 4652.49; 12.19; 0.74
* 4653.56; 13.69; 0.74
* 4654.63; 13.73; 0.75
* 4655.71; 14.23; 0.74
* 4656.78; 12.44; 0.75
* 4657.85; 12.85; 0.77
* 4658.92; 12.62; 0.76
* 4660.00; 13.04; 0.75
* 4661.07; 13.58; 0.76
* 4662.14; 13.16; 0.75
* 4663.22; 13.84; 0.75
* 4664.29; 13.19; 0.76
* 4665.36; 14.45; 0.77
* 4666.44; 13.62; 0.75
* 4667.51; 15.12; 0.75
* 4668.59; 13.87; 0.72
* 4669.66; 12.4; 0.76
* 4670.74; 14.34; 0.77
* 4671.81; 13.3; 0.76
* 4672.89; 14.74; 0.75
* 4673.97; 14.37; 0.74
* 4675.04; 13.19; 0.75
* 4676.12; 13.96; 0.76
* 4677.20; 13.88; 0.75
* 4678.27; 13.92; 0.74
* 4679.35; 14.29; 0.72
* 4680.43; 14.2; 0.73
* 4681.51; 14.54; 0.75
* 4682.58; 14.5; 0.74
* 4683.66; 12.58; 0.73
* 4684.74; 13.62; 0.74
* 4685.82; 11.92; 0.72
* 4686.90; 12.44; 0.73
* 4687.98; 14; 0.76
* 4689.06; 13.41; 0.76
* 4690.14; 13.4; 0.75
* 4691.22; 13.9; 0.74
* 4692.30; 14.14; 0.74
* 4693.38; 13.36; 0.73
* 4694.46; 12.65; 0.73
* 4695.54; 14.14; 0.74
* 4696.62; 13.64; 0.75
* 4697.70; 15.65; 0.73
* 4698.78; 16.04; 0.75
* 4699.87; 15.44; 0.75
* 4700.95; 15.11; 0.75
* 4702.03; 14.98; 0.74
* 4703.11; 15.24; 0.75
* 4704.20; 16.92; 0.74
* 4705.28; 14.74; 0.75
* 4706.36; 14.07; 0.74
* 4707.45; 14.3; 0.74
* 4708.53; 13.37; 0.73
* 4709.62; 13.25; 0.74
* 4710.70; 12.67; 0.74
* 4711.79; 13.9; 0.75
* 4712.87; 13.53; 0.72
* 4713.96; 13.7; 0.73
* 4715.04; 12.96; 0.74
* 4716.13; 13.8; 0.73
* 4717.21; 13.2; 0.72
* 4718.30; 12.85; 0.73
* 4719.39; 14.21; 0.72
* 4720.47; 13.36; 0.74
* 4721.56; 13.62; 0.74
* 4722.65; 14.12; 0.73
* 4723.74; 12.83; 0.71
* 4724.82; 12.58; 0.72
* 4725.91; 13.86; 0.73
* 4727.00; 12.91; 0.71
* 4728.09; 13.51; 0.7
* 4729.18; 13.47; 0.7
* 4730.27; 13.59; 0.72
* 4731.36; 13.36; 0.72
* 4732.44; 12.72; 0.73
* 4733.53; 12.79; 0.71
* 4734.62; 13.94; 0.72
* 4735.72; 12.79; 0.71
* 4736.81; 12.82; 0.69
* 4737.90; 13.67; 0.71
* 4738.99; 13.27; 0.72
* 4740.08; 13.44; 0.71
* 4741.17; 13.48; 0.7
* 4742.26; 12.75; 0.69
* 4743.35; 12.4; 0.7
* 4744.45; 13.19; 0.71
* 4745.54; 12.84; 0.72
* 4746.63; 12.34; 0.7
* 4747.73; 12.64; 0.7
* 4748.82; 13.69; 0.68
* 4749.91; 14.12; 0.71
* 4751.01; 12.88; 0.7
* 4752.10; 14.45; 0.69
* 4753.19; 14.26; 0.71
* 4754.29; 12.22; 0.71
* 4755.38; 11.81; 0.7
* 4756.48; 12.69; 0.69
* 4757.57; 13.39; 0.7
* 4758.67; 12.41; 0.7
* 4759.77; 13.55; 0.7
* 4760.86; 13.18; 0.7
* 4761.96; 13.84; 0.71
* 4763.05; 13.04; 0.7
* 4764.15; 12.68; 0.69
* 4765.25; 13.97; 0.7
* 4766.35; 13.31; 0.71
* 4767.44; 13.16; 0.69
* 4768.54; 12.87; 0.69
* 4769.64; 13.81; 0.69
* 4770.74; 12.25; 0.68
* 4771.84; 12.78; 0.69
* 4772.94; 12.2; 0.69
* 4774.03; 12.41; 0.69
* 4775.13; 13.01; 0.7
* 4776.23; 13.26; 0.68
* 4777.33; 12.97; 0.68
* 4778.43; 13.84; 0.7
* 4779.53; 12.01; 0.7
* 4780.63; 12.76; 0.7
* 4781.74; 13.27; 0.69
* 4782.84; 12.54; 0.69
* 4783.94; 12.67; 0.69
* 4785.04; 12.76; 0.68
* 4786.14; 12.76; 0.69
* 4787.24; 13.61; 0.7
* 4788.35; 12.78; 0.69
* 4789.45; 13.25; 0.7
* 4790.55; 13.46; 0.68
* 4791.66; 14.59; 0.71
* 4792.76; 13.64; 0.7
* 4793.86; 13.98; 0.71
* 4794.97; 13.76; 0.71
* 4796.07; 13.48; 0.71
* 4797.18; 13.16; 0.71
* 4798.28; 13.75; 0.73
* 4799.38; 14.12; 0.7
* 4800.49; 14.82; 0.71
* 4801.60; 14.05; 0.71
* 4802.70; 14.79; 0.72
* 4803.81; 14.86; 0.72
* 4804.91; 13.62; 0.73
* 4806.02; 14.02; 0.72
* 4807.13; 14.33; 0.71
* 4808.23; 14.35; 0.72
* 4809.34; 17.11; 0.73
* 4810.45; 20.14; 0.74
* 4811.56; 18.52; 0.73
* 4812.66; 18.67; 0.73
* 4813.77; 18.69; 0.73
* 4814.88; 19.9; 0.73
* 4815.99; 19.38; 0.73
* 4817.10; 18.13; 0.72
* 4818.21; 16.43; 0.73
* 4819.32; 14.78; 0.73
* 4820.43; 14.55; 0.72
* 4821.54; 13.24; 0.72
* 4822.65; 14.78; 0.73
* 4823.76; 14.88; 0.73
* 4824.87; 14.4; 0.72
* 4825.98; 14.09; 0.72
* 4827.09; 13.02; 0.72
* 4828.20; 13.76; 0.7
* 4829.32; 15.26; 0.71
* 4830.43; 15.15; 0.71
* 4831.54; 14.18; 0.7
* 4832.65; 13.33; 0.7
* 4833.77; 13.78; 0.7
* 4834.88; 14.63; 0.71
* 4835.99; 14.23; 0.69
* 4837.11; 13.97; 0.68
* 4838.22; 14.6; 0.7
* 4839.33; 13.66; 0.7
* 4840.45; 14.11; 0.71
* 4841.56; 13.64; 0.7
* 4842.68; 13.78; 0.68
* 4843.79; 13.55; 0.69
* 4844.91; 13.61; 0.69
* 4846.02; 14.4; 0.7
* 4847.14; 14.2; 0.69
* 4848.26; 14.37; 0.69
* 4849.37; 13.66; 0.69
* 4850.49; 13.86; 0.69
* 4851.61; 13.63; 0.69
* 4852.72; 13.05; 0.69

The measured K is 6.8 angstroms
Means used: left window 13.8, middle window 13.2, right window 15.1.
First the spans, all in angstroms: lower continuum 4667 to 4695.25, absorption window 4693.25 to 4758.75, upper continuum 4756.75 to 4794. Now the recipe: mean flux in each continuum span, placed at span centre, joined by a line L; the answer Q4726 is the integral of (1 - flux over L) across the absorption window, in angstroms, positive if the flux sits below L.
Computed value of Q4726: -0.8 angstroms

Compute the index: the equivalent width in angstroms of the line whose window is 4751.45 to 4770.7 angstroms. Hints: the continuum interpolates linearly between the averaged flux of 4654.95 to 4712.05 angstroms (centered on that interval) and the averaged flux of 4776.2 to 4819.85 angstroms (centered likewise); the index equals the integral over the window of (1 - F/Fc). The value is 1.7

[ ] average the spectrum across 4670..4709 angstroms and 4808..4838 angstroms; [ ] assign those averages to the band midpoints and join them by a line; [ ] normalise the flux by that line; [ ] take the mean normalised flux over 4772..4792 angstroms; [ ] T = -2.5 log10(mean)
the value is 0.171 mag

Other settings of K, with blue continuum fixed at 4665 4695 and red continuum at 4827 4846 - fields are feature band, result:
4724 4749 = 1.29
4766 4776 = 0.75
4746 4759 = 0.74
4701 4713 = -0.49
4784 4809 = 0.26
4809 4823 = -3.28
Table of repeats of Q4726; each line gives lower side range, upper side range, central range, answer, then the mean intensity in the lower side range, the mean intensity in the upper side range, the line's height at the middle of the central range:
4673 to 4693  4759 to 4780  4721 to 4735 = 0.0 angstroms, 13.7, 13.1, 13.4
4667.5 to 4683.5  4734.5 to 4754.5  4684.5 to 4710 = -0.8 angstroms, 14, 13.2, 13.7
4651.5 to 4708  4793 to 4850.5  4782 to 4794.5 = 1.2 angstroms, 13.9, 14.9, 14.6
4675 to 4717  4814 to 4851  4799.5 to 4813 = -1.0 angstroms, 14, 14.7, 14.5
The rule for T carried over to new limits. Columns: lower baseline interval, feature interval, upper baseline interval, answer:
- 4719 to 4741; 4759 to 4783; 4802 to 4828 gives 0.12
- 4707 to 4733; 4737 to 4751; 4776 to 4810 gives 0.03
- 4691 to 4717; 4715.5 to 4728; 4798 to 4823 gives 0.09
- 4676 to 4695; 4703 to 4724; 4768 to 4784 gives -0.04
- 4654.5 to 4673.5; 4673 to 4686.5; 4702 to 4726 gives -0.01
